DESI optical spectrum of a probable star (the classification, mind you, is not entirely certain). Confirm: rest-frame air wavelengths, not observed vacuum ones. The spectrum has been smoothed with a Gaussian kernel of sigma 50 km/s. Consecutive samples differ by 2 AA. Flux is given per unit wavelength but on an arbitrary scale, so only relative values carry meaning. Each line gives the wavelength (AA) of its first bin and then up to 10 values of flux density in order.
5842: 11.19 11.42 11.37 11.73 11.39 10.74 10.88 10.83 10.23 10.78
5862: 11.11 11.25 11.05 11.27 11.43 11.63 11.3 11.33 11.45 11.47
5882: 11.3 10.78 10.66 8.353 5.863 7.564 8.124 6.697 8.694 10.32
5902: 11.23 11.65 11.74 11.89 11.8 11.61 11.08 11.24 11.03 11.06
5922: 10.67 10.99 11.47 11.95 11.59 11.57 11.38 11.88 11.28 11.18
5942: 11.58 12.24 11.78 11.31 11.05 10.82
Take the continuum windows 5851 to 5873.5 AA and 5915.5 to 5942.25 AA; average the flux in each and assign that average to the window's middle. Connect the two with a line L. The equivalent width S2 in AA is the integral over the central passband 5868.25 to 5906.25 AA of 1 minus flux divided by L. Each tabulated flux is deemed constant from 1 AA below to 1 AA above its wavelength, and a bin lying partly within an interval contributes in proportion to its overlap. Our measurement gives 3.6 AA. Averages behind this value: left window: 11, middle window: 10.1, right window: 11.3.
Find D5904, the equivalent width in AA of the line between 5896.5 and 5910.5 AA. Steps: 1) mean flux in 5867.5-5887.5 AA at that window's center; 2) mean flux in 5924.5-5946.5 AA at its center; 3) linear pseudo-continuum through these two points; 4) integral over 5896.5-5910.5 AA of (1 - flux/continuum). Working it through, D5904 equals 0.6 AA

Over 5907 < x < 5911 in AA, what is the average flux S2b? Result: 11.8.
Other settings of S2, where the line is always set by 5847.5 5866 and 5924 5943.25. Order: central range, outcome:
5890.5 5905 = 2.8 AA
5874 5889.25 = 0.6 AA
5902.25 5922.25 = -0.1 AA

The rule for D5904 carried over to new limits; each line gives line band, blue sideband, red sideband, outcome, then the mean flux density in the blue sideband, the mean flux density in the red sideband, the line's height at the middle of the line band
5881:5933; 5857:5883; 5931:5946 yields 4.6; 11.2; 11.6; 11.4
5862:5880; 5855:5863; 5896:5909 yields -1.1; 10.7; 10.6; 10.7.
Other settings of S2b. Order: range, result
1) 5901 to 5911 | 11.7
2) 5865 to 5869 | 11.2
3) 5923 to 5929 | 11.5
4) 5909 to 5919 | 11.4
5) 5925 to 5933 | 11.6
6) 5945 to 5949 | 11.5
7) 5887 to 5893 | 7.26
